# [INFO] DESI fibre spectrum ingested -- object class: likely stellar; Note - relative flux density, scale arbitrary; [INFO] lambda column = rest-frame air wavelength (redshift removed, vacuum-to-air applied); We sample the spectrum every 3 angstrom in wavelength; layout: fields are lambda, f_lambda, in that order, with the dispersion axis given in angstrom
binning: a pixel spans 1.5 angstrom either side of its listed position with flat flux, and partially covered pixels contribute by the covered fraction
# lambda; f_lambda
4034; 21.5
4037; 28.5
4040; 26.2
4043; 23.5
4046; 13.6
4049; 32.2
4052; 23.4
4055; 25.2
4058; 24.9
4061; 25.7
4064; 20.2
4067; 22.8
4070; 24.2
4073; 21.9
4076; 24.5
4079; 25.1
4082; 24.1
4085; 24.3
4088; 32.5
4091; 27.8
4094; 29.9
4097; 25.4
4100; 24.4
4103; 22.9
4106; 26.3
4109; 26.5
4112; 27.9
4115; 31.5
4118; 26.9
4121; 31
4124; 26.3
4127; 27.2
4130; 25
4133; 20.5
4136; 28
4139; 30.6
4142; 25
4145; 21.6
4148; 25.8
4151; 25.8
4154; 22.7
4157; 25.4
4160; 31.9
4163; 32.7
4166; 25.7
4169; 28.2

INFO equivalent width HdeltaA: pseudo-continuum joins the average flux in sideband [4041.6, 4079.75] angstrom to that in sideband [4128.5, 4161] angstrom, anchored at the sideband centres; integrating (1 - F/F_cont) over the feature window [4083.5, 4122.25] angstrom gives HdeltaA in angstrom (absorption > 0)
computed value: -4.52 angstrom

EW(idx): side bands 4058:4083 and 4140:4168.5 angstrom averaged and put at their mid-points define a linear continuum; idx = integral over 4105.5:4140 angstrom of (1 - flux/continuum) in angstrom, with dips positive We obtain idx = -2.6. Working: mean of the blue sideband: 23.6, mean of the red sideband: 26.4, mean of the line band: 27.3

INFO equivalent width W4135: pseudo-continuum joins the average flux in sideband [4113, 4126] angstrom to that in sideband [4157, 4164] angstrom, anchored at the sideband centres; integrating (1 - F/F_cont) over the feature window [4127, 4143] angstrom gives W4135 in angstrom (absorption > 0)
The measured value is 1.95 angstrom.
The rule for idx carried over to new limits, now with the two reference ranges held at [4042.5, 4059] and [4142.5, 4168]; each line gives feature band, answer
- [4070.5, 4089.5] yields -0.6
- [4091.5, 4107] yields -0.6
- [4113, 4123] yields -1.6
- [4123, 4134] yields 0.4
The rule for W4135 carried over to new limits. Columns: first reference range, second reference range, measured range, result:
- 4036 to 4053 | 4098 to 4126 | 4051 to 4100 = 1.08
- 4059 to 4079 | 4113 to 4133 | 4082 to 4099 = -1.72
